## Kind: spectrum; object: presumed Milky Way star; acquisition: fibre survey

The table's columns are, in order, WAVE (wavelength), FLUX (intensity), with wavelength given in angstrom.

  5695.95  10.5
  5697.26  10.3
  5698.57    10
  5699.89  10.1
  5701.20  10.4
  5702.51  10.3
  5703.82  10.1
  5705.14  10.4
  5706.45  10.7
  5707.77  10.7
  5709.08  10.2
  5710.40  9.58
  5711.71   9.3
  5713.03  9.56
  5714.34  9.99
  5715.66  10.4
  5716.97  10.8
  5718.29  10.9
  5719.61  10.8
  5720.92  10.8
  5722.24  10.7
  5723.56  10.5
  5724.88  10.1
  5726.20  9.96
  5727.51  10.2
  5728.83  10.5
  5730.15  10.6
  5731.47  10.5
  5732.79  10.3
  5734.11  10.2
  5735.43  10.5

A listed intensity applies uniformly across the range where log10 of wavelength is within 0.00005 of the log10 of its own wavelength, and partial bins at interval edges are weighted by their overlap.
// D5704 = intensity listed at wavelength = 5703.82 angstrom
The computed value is 10.1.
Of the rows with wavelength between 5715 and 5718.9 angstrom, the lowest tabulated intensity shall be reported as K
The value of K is 10.4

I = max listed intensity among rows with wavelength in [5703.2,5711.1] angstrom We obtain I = 10.7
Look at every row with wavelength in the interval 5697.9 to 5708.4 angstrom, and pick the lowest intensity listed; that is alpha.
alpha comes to 10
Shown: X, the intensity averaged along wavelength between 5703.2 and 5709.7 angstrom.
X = 10.4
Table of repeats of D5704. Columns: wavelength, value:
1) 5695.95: 10.5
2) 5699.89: 10.1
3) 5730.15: 10.6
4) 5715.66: 10.4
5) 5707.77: 10.7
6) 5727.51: 10.2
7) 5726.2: 9.96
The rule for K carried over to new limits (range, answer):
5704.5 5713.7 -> 9.3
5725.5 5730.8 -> 9.96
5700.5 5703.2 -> 10.3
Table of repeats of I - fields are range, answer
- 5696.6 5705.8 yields 10.4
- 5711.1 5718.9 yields 10.9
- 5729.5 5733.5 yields 10.6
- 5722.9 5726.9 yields 10.5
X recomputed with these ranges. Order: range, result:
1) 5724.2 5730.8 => 10.3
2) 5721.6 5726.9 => 10.3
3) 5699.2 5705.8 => 10.3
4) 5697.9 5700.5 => 10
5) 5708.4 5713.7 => 9.68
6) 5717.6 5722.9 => 10.8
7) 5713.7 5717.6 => 10.4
